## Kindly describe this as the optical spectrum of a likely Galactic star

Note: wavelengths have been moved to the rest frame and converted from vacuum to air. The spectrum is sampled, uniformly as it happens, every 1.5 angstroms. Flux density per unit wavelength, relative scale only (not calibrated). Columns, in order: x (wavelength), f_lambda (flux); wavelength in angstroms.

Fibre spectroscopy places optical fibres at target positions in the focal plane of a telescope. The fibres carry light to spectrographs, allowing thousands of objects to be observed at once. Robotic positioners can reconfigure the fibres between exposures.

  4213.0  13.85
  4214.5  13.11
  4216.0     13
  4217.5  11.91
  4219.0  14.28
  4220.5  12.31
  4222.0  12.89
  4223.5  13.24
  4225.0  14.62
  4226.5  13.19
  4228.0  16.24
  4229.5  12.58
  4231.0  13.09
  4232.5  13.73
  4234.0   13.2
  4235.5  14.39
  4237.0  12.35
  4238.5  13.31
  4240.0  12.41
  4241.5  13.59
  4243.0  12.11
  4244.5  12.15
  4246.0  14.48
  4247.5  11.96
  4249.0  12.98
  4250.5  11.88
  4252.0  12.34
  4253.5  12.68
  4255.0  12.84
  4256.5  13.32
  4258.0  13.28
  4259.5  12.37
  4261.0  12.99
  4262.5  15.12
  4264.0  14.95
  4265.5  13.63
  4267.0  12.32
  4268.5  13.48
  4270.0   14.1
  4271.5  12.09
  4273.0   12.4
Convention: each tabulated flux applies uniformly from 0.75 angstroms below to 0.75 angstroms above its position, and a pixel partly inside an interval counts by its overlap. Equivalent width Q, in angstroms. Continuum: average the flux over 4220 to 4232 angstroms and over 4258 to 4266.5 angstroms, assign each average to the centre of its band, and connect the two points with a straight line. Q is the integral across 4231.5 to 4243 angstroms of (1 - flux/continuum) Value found 0.34 angstroms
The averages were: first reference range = 13.5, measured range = 13.2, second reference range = 13.7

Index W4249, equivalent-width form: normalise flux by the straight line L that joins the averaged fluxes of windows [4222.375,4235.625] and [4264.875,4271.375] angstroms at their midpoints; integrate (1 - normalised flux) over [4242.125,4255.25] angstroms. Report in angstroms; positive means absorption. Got 0.9 angstroms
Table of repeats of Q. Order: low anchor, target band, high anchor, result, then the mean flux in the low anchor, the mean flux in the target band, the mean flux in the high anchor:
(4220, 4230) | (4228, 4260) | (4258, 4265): 1.7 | 13.6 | 13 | 13.8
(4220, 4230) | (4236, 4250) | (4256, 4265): 0.9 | 13.6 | 12.8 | 13.7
